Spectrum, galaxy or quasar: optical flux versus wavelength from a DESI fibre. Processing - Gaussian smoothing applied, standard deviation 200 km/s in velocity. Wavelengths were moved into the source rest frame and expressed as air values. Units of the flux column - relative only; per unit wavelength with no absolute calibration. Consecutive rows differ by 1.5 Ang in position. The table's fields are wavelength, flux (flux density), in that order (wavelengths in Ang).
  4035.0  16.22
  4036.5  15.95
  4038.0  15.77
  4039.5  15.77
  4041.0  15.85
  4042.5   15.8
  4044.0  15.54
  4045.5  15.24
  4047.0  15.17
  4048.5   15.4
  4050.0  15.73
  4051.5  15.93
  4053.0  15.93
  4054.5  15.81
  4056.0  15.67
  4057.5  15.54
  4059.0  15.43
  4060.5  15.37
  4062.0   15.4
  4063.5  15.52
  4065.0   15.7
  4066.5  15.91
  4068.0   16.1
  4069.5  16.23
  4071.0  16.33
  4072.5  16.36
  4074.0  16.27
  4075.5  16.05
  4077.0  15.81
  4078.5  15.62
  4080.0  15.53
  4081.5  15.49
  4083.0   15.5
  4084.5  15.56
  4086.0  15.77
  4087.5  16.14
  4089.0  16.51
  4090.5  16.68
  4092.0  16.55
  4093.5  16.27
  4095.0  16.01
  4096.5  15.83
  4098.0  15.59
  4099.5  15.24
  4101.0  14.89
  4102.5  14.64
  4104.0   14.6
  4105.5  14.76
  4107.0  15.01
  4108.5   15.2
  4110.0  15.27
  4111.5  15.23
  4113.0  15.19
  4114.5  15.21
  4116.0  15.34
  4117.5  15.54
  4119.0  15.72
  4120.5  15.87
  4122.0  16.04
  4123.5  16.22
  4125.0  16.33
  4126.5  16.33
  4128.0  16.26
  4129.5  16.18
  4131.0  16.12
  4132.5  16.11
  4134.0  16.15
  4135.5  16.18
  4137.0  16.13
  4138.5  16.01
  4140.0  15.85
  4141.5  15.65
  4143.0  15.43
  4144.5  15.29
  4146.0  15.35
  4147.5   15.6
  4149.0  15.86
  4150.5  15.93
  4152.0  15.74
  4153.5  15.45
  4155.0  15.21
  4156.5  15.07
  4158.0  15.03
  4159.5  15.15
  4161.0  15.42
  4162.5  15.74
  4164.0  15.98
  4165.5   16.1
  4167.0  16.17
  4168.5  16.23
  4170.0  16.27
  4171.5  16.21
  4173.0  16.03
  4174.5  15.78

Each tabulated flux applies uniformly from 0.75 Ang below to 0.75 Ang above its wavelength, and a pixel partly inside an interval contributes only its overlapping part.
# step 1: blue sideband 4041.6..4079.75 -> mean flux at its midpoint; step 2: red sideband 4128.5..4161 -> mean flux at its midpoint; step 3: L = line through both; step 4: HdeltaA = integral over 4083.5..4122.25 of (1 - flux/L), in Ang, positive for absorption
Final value 0.40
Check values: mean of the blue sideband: 15.8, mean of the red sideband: 15.7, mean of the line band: 15.6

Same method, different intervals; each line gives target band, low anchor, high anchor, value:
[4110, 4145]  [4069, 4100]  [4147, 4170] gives -0.1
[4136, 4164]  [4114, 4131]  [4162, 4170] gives 0.8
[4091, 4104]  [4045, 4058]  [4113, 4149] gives 0.1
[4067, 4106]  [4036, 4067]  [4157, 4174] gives -0.2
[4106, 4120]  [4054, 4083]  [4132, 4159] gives 0.4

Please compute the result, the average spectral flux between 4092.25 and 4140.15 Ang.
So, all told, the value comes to 15.7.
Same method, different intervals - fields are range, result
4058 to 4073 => 15.8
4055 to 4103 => 15.8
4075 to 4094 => 16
